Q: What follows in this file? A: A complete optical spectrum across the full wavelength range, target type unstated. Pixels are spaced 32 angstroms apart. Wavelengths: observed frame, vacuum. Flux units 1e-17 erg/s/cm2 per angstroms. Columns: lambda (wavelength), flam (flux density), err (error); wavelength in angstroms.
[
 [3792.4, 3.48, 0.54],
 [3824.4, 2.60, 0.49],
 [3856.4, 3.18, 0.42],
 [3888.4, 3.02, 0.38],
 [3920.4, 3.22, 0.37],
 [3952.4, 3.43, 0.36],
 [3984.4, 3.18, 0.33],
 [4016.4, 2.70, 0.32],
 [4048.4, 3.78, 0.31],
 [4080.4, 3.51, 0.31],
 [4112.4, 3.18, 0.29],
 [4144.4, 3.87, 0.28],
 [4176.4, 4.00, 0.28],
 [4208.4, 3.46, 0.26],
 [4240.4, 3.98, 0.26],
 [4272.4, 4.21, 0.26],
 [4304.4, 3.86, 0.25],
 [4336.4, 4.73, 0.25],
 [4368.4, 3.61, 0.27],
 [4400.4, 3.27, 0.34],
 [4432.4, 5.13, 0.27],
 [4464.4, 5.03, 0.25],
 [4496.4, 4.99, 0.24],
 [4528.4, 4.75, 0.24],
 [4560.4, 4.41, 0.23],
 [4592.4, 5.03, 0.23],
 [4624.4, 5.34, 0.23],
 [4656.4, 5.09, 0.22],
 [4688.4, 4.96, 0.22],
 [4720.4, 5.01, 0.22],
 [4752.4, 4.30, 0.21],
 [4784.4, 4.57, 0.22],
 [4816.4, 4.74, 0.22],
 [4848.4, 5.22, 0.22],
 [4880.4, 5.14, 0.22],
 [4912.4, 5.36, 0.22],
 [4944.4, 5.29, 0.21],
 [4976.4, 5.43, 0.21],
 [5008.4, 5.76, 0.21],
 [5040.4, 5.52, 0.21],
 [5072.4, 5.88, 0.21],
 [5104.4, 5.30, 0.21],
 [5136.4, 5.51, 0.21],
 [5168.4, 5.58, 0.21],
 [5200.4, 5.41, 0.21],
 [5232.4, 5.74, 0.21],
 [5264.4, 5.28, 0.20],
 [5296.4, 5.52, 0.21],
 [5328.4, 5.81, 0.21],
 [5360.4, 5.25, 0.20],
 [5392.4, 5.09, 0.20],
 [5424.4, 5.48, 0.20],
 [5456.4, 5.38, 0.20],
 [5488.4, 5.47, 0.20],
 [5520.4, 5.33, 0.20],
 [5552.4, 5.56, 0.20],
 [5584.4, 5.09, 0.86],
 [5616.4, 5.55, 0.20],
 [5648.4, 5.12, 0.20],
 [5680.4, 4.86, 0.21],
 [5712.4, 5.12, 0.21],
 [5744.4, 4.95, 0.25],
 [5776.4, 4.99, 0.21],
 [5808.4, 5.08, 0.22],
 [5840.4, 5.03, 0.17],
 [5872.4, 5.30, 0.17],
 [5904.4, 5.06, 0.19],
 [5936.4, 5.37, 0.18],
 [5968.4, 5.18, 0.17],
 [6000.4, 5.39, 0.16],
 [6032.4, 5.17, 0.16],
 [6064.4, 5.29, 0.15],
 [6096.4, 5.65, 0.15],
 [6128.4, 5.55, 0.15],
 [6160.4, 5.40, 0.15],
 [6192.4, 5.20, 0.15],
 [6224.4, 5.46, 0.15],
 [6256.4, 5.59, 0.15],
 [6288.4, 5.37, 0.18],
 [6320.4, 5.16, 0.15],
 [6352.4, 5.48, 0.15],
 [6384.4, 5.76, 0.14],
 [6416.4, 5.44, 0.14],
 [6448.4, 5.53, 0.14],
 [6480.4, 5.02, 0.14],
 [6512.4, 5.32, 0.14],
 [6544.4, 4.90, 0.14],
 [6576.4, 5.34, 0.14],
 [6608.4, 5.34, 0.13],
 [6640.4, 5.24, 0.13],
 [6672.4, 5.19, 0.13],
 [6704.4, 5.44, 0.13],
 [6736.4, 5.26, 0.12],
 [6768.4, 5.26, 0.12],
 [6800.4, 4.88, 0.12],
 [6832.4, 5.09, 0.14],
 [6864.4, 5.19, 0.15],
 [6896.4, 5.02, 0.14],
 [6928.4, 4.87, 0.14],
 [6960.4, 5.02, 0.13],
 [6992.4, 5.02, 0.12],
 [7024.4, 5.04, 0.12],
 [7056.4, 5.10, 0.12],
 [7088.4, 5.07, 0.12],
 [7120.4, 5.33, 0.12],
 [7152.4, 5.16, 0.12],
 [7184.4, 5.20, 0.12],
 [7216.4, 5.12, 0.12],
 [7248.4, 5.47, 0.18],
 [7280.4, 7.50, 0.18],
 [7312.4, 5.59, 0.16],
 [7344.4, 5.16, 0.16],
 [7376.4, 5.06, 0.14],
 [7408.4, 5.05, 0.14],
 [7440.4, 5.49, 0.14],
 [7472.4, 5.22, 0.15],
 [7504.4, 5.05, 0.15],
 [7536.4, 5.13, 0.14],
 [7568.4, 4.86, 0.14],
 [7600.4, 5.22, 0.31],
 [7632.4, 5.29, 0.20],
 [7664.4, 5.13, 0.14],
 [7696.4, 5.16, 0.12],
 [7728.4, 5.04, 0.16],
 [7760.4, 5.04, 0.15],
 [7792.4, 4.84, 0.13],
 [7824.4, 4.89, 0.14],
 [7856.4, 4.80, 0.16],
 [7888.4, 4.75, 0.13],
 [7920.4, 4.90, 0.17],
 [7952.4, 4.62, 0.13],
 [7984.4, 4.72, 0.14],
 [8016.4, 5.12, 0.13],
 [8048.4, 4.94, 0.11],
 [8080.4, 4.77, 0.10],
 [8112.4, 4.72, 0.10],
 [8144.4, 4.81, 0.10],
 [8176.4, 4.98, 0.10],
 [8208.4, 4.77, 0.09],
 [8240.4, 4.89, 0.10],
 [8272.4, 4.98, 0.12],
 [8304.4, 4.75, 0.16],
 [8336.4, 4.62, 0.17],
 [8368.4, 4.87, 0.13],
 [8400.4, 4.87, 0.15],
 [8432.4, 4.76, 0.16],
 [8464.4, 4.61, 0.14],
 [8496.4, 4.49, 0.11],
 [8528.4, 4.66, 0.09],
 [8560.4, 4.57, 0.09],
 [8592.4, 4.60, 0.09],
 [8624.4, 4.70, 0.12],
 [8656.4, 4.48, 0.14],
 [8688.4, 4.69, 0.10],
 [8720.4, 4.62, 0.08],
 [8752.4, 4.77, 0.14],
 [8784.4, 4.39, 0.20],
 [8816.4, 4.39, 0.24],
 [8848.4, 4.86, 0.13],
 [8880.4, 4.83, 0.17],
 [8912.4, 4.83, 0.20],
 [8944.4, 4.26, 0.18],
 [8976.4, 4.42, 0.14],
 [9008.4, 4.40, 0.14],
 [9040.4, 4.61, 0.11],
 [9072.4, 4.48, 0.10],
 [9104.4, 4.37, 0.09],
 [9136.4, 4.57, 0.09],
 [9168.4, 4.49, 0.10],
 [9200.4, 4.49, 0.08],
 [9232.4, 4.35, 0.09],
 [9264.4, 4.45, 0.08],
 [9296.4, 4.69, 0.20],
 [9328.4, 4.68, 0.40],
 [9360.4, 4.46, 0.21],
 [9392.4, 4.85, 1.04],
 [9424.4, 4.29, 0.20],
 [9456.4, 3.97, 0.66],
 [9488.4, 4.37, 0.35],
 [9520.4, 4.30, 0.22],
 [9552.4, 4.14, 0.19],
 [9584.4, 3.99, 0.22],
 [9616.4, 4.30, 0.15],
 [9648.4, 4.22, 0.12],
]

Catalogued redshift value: 0.108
